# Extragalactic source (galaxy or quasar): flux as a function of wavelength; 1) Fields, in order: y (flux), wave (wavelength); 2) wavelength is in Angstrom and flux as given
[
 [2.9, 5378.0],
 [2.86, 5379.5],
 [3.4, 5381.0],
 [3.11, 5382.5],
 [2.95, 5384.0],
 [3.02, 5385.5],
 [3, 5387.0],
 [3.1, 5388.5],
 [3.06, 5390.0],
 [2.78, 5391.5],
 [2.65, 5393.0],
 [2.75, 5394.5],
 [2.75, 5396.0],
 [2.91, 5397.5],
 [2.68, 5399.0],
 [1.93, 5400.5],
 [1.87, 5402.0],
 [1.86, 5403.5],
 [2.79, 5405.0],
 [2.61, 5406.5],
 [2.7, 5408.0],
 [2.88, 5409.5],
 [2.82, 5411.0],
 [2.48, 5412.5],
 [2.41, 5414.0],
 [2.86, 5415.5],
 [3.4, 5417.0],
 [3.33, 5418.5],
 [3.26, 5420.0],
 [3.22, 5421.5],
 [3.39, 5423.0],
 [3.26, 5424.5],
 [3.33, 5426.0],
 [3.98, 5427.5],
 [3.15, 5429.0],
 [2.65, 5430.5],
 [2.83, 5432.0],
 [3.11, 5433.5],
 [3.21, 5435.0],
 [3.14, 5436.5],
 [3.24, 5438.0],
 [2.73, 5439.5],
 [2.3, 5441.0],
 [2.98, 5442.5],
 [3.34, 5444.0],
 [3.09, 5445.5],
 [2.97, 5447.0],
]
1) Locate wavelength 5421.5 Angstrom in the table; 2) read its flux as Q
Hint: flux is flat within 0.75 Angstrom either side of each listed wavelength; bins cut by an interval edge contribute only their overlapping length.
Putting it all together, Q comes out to 3.22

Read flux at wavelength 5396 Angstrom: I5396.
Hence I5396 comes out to 2.75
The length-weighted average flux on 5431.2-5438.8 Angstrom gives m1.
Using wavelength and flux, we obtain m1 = 3.1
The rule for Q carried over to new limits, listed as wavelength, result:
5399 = 2.68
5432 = 2.83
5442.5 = 2.98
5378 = 2.9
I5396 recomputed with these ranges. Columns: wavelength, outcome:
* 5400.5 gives 1.93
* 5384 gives 2.95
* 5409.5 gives 2.88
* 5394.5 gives 2.75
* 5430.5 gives 2.65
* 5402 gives 1.87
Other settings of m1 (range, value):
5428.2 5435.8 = 3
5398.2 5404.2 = 2.09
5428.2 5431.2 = 2.92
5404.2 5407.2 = 2.69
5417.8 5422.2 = 3.27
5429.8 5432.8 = 2.75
